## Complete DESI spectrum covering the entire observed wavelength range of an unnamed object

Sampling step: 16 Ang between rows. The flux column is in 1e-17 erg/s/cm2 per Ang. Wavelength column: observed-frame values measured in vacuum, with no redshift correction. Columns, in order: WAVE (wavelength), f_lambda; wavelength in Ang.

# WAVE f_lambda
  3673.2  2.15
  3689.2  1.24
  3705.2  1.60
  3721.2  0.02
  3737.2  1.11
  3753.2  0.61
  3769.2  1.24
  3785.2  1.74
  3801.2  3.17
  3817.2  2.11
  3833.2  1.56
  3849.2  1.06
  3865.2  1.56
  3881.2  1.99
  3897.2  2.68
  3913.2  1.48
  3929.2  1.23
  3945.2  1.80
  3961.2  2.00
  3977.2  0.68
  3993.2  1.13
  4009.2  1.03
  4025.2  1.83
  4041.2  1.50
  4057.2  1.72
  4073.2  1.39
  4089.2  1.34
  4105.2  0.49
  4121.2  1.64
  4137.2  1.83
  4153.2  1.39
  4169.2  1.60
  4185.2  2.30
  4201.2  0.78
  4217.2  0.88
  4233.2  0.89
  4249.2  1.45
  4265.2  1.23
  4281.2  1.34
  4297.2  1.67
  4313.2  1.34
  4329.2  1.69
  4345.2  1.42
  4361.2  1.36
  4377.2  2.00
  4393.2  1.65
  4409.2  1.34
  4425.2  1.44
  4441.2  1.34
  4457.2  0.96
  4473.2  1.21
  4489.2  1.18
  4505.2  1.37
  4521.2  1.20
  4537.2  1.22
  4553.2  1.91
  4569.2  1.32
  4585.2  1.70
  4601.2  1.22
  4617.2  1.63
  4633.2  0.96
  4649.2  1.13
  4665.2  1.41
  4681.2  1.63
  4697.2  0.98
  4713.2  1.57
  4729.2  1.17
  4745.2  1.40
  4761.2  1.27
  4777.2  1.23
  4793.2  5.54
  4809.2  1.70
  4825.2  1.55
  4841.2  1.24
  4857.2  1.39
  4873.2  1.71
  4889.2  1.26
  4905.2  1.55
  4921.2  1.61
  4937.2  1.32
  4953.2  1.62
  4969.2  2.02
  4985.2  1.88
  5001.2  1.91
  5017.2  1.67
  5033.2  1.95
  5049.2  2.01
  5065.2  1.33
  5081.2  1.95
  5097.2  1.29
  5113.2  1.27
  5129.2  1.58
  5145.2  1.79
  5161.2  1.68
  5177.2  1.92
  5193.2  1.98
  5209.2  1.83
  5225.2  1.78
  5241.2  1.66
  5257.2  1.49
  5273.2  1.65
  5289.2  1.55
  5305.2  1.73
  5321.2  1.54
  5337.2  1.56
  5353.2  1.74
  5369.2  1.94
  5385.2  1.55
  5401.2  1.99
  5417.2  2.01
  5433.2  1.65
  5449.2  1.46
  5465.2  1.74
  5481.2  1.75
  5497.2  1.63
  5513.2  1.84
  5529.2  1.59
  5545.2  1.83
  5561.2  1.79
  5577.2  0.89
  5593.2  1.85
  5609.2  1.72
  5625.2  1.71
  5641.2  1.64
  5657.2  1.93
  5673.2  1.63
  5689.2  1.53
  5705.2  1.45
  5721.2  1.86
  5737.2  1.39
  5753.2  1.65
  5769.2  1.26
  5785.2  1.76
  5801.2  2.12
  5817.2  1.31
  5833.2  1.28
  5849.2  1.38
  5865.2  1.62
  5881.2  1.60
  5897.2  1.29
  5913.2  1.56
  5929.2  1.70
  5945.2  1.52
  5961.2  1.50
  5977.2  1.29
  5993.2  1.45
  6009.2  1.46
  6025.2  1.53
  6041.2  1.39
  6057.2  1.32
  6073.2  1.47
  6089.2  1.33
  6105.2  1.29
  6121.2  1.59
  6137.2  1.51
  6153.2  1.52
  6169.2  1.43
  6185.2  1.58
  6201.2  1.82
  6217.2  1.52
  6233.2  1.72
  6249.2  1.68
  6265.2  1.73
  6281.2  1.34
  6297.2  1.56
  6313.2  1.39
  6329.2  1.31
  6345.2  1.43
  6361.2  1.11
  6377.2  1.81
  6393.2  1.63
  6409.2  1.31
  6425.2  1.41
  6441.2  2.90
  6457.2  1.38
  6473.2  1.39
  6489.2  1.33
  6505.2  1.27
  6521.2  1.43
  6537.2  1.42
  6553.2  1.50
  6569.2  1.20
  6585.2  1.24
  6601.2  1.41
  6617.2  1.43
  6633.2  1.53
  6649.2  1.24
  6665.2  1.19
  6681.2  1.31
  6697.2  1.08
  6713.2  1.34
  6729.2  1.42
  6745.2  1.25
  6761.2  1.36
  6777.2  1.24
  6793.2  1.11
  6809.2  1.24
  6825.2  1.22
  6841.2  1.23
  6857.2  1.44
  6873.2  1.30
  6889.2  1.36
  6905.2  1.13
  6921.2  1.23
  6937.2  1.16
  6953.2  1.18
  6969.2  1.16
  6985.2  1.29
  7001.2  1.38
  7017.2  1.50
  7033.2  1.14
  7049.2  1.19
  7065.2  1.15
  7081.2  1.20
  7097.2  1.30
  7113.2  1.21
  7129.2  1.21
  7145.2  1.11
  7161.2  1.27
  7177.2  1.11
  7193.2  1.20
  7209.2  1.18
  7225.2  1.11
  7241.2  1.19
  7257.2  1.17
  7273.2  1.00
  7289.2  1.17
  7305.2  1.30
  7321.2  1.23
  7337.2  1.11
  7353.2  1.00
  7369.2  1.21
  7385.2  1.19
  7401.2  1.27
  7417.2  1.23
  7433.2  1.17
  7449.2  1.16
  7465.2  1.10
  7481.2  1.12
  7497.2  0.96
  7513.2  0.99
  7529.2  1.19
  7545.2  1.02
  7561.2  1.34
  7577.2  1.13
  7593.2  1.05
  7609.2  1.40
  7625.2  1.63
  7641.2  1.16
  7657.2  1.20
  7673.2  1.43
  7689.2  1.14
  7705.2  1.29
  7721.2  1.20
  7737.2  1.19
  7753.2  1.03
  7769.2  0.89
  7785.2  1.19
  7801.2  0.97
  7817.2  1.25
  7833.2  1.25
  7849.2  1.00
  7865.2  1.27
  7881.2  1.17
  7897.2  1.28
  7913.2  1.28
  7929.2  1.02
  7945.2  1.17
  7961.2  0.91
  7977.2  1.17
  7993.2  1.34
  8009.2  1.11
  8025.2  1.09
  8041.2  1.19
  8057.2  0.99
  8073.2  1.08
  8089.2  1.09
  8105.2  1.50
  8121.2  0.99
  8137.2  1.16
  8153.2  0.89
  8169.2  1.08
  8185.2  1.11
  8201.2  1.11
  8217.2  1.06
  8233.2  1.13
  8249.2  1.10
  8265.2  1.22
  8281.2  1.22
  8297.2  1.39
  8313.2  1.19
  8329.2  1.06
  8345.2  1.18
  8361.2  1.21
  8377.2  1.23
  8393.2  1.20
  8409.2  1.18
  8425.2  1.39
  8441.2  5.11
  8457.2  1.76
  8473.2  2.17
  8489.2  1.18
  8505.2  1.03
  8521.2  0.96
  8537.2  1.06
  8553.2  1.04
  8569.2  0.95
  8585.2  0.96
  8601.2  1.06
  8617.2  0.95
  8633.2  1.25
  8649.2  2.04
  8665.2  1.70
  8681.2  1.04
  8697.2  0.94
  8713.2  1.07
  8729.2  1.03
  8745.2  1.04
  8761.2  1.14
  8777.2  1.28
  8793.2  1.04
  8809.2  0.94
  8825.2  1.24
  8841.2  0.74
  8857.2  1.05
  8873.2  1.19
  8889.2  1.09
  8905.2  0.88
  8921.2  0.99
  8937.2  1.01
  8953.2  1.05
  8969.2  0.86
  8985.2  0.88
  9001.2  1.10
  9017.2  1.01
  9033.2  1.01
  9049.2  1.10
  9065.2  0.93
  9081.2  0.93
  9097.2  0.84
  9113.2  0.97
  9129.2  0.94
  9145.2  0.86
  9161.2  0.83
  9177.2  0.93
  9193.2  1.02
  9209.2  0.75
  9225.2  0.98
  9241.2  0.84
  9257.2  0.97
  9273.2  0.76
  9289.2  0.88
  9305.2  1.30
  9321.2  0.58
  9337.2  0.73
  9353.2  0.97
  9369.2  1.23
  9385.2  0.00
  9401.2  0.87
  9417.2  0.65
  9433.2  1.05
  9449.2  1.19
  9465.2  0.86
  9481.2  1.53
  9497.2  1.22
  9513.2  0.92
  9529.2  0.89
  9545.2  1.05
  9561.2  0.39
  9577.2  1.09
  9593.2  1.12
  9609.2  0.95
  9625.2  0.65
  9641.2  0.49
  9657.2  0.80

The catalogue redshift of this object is 0.287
